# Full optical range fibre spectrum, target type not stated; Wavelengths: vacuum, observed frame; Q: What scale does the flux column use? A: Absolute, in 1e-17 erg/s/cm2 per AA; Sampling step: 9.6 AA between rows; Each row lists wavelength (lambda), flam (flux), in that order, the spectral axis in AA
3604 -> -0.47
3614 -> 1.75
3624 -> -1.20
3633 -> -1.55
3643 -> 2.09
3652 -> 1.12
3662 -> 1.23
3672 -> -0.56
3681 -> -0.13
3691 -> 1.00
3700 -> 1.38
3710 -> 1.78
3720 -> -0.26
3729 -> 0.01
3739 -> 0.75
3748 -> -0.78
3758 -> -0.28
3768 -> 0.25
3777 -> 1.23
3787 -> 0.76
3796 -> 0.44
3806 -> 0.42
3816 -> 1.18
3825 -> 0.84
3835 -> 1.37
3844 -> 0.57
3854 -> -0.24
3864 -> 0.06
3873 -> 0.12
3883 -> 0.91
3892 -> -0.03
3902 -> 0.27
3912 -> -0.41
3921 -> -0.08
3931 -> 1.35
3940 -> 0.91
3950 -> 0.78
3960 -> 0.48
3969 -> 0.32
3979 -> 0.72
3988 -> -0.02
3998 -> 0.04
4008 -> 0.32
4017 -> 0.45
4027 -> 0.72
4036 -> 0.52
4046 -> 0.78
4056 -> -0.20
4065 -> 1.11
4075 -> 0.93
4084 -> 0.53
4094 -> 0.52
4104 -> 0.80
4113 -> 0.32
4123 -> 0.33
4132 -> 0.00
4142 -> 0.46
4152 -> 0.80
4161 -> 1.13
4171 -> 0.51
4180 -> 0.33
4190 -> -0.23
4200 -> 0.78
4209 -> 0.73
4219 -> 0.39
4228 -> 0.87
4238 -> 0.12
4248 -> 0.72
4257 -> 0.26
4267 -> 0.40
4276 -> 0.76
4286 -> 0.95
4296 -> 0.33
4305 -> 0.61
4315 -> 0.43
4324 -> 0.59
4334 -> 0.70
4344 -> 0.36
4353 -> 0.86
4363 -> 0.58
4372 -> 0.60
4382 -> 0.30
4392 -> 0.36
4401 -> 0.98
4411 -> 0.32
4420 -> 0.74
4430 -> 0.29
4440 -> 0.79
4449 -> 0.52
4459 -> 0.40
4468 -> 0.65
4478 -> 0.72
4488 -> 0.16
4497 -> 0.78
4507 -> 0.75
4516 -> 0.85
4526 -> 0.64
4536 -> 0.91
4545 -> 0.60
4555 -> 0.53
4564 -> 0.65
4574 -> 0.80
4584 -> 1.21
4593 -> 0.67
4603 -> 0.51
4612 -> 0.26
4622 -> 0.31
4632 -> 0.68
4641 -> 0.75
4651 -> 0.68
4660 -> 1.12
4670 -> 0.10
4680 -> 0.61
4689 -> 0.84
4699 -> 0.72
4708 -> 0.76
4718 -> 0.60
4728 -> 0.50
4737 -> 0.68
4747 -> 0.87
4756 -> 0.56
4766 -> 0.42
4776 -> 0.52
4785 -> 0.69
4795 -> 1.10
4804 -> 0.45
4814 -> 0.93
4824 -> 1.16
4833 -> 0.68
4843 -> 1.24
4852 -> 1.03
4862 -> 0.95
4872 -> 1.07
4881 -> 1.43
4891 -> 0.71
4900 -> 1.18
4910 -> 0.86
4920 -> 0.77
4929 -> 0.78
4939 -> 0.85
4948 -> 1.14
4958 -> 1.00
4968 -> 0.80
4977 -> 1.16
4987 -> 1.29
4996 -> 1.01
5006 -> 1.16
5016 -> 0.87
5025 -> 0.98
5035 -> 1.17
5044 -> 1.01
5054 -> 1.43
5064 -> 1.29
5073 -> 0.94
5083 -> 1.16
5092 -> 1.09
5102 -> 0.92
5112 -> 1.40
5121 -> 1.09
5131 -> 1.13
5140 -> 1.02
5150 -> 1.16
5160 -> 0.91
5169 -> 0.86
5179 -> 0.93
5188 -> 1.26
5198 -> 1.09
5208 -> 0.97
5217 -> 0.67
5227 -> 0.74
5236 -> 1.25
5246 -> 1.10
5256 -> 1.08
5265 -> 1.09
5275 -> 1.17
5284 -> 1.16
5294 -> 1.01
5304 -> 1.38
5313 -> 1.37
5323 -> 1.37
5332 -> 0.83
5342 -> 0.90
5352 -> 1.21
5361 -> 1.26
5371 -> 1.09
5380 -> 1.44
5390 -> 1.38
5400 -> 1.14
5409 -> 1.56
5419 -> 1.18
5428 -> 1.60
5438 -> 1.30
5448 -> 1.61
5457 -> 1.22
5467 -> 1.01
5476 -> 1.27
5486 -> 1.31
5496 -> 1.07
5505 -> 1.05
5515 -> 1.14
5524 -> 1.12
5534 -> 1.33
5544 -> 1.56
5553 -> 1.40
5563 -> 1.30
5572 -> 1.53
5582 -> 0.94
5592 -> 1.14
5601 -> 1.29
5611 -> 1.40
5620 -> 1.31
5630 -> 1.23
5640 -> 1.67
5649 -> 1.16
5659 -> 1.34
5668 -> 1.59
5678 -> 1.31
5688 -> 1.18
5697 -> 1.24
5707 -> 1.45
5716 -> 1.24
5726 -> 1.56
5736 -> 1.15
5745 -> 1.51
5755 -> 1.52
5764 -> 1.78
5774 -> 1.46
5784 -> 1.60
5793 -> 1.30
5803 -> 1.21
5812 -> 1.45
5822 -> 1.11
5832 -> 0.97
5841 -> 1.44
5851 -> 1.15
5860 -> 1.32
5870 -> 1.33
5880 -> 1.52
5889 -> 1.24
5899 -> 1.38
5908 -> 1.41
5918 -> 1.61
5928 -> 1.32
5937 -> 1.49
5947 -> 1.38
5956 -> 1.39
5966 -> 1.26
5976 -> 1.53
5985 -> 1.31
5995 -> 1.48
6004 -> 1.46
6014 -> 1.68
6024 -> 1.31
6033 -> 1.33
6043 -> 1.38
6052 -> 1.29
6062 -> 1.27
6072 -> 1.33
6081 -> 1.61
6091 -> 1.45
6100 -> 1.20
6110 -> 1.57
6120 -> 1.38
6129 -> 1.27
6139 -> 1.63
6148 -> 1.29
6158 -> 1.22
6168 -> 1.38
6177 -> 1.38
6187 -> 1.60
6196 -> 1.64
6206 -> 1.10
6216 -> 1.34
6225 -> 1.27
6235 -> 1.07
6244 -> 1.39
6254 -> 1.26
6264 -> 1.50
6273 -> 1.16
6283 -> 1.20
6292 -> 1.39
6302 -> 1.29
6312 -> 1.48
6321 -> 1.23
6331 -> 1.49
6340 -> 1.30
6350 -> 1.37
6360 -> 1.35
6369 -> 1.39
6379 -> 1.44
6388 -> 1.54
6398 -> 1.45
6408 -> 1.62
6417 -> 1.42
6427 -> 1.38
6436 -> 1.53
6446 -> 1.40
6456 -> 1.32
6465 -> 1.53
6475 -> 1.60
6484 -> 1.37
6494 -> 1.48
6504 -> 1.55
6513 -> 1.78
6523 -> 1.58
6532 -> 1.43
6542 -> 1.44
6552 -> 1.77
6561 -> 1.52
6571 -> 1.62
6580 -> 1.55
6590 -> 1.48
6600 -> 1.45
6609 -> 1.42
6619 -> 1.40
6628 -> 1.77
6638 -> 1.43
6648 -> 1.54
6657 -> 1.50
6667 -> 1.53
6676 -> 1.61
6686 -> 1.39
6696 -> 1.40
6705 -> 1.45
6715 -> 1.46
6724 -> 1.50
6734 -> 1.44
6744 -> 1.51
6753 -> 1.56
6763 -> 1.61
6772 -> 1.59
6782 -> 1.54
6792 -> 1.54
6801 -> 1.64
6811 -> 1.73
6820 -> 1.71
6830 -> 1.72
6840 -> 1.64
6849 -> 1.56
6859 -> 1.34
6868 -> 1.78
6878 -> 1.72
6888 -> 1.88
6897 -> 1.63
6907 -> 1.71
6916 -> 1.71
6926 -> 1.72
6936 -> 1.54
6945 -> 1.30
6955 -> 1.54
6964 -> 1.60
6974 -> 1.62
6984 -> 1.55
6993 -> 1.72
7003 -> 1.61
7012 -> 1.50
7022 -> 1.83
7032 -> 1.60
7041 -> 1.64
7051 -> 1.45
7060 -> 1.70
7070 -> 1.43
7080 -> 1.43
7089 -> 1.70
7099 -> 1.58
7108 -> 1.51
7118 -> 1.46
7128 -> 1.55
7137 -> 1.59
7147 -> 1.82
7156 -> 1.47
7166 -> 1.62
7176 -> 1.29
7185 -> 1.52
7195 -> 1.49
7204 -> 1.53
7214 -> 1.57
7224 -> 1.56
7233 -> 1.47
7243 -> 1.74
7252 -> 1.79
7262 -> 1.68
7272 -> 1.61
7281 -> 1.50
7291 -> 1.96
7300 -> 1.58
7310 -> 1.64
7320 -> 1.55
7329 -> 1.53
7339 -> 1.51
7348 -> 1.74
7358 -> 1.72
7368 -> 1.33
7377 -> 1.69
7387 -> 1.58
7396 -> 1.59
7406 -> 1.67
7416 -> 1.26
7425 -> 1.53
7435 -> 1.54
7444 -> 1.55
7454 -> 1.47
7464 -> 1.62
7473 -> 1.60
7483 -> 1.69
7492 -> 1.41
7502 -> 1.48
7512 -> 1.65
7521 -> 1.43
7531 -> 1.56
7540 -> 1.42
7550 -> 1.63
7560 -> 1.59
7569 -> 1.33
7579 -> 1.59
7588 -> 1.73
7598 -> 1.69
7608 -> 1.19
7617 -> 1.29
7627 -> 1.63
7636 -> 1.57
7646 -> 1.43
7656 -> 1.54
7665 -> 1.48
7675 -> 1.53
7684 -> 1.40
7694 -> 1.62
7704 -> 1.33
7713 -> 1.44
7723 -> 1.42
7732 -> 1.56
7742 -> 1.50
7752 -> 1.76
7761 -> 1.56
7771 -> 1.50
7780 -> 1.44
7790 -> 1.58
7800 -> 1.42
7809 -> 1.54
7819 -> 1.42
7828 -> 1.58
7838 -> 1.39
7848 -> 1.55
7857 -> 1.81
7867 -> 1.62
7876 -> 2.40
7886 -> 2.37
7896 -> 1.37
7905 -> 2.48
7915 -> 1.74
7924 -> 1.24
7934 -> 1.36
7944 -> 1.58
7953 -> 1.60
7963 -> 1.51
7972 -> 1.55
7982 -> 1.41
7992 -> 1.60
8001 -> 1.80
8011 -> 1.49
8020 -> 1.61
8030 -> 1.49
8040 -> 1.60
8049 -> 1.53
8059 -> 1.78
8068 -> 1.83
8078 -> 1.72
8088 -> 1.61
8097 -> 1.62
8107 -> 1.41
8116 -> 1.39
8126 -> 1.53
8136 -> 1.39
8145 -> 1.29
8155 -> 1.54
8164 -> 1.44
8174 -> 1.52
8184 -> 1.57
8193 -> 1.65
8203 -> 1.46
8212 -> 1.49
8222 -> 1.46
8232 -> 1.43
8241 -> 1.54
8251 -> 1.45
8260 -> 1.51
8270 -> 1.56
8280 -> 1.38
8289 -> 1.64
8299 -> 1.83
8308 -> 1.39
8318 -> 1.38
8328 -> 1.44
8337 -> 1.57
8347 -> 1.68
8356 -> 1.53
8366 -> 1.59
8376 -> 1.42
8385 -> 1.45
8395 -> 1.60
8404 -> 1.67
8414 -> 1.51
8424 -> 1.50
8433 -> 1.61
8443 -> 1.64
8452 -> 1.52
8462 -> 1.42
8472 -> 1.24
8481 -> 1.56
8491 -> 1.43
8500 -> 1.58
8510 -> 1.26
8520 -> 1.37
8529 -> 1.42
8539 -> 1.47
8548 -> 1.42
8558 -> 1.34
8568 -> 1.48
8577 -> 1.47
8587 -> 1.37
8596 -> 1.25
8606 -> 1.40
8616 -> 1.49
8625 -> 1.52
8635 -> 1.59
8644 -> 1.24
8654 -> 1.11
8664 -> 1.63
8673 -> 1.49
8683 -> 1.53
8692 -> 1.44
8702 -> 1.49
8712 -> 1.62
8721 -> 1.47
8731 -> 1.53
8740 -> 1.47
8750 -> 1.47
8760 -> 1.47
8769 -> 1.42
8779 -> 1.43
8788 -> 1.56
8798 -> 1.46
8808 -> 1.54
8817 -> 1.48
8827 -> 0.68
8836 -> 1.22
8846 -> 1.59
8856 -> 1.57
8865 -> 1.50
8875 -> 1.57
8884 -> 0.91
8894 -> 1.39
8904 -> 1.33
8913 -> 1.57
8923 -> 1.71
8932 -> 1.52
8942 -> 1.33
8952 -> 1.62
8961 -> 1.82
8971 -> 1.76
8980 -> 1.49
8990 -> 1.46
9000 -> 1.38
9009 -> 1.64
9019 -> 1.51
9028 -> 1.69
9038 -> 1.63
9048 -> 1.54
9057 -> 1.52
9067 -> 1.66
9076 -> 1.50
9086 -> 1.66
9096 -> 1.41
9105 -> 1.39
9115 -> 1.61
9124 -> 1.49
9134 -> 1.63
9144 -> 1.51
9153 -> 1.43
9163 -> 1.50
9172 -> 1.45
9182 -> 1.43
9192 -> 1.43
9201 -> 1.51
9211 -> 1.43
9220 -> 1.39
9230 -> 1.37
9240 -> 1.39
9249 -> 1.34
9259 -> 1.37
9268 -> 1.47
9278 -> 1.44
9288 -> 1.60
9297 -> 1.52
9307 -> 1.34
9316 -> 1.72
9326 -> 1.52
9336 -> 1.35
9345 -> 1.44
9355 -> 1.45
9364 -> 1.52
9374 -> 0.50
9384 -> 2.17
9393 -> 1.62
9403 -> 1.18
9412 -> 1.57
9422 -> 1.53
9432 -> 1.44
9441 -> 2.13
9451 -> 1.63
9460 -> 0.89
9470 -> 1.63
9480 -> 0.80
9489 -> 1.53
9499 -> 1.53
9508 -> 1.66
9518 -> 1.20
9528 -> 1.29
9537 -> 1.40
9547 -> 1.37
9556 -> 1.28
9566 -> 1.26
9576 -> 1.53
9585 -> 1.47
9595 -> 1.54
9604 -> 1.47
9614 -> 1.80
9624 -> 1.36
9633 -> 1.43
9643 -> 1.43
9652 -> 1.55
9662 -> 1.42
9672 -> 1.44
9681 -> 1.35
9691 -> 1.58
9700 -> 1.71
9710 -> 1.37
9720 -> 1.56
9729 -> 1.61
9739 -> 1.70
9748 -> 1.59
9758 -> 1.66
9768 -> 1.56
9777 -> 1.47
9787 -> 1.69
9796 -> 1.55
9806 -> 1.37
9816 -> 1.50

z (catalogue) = 0.20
